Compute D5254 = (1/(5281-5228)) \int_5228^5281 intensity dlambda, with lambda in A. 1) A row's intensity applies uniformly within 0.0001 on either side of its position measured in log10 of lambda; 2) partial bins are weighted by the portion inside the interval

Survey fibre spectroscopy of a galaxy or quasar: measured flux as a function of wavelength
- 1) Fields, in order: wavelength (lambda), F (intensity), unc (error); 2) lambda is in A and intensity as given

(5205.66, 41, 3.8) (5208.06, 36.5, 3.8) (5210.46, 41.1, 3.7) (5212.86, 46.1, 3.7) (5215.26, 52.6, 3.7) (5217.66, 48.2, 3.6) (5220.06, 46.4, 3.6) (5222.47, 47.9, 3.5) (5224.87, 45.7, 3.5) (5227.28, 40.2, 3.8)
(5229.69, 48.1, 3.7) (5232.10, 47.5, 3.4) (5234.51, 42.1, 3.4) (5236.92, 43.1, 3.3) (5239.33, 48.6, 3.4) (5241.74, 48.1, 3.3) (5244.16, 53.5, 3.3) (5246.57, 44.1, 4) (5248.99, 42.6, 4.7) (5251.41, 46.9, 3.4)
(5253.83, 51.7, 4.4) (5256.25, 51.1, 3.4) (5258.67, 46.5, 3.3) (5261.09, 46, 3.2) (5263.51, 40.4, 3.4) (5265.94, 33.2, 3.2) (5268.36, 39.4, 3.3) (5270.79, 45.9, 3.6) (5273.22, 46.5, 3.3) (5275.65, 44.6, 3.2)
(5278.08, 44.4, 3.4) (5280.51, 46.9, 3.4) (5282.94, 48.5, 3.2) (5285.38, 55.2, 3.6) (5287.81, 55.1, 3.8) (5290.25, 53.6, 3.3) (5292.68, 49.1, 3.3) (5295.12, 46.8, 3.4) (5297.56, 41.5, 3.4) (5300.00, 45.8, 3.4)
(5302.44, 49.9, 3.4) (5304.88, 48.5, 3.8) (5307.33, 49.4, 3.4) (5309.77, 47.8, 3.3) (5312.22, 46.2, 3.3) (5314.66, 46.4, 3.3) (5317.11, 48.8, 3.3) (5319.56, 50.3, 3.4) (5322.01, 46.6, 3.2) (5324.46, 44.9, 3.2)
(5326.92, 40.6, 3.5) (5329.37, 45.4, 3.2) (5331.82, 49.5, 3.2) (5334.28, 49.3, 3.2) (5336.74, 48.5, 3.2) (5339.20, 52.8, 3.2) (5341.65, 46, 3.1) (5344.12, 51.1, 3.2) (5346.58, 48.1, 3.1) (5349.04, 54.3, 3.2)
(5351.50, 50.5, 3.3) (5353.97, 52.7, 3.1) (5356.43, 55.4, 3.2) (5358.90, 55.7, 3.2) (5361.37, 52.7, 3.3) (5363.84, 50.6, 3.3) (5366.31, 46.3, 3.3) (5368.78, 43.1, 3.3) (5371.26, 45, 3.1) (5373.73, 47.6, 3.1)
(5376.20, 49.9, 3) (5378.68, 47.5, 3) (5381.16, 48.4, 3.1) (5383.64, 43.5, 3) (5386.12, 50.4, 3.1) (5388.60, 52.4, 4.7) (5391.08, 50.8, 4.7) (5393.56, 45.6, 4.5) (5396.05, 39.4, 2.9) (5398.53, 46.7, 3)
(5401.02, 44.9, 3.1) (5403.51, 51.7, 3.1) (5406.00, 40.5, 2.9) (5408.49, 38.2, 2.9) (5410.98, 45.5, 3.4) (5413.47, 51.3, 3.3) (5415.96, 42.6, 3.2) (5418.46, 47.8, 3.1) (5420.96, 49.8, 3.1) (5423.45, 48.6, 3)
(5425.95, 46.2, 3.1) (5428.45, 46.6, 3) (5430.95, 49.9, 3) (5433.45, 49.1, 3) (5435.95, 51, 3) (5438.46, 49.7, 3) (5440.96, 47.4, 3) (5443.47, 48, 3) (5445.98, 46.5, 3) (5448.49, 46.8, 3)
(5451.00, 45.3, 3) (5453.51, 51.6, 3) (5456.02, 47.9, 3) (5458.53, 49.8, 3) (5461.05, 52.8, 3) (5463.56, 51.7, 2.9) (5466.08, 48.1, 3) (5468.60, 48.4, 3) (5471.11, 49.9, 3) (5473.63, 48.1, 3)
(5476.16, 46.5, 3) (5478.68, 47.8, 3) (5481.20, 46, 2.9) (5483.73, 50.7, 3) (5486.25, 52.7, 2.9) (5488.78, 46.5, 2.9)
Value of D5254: 45.4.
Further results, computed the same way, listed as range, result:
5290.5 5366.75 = 48.9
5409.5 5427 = 47.3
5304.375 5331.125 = 46.8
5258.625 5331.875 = 46.5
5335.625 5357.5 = 51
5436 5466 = 48.9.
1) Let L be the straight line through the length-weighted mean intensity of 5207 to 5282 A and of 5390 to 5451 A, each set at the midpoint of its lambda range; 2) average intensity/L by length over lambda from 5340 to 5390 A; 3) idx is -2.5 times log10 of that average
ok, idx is -0.07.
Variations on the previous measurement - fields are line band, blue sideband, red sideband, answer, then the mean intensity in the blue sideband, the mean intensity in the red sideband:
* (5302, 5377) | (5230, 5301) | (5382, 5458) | -0.04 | 46.5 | 47.2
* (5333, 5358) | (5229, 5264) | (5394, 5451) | -0.09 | 46.8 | 46.7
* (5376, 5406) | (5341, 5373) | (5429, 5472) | 0.06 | 50.1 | 49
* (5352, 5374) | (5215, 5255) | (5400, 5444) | -0.07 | 46.8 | 47.2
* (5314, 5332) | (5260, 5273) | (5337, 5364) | 0.04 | 41.3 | 51.7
